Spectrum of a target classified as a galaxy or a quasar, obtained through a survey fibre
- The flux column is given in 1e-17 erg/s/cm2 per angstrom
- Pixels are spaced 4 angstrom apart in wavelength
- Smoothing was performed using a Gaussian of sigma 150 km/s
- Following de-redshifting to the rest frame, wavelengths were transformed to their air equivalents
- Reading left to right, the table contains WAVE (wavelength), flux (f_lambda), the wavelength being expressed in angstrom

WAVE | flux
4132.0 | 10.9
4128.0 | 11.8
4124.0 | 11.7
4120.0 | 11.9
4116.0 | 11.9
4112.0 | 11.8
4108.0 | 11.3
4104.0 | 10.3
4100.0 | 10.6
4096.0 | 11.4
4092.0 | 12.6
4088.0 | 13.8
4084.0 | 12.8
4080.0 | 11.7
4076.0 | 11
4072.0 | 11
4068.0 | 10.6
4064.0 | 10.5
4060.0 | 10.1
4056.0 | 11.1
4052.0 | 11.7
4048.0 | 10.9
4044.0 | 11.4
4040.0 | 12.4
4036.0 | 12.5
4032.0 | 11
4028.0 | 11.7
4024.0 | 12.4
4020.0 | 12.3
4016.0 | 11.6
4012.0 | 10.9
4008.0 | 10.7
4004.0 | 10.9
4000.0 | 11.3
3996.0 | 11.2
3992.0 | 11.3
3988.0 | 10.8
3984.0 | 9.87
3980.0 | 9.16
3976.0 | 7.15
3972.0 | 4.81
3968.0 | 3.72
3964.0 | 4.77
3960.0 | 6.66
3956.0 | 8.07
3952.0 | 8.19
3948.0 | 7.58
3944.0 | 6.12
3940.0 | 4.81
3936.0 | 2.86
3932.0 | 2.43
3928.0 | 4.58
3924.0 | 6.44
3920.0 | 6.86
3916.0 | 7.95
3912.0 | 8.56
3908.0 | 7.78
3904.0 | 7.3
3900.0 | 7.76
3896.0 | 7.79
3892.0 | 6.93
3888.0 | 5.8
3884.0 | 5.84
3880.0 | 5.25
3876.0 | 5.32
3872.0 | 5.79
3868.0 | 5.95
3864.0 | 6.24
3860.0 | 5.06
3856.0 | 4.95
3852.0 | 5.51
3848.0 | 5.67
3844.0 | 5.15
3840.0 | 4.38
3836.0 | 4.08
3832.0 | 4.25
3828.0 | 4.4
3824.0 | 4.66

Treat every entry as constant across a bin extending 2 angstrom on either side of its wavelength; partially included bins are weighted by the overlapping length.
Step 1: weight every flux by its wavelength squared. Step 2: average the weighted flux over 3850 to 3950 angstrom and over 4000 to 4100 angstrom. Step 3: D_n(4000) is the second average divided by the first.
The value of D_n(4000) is 2.05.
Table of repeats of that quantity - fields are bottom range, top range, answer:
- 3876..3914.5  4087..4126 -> 1.87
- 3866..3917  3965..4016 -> 1.45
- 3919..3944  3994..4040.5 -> 2.57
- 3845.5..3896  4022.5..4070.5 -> 2.15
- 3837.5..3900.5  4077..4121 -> 2.29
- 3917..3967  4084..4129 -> 2.21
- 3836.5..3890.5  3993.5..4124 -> 2.33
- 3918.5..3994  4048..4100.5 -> 1.83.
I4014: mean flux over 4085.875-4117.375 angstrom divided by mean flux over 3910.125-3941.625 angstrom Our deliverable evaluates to 2.11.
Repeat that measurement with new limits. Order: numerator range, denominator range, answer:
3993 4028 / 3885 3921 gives 1.55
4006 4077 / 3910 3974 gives 1.92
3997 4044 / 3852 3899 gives 1.96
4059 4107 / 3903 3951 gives 1.86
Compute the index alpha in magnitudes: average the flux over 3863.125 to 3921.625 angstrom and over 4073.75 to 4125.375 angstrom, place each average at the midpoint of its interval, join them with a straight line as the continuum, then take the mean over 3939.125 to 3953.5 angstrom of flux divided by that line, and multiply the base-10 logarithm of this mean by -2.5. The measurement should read 0.19 mag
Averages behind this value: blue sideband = 6.75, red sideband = 11.8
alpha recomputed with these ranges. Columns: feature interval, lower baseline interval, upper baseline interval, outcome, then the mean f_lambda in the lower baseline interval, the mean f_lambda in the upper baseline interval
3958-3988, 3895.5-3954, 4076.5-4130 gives 0.16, 6.43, 11.8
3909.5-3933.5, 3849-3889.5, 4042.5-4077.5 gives 0.12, 5.57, 10.9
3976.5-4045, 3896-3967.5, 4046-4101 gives -0.21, 6.38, 11.4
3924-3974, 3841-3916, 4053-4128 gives 0.42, 6.28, 11.5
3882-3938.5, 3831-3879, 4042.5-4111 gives 0.05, 5.22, 11.3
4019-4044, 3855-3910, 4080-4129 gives -0.20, 6.29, 11.8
